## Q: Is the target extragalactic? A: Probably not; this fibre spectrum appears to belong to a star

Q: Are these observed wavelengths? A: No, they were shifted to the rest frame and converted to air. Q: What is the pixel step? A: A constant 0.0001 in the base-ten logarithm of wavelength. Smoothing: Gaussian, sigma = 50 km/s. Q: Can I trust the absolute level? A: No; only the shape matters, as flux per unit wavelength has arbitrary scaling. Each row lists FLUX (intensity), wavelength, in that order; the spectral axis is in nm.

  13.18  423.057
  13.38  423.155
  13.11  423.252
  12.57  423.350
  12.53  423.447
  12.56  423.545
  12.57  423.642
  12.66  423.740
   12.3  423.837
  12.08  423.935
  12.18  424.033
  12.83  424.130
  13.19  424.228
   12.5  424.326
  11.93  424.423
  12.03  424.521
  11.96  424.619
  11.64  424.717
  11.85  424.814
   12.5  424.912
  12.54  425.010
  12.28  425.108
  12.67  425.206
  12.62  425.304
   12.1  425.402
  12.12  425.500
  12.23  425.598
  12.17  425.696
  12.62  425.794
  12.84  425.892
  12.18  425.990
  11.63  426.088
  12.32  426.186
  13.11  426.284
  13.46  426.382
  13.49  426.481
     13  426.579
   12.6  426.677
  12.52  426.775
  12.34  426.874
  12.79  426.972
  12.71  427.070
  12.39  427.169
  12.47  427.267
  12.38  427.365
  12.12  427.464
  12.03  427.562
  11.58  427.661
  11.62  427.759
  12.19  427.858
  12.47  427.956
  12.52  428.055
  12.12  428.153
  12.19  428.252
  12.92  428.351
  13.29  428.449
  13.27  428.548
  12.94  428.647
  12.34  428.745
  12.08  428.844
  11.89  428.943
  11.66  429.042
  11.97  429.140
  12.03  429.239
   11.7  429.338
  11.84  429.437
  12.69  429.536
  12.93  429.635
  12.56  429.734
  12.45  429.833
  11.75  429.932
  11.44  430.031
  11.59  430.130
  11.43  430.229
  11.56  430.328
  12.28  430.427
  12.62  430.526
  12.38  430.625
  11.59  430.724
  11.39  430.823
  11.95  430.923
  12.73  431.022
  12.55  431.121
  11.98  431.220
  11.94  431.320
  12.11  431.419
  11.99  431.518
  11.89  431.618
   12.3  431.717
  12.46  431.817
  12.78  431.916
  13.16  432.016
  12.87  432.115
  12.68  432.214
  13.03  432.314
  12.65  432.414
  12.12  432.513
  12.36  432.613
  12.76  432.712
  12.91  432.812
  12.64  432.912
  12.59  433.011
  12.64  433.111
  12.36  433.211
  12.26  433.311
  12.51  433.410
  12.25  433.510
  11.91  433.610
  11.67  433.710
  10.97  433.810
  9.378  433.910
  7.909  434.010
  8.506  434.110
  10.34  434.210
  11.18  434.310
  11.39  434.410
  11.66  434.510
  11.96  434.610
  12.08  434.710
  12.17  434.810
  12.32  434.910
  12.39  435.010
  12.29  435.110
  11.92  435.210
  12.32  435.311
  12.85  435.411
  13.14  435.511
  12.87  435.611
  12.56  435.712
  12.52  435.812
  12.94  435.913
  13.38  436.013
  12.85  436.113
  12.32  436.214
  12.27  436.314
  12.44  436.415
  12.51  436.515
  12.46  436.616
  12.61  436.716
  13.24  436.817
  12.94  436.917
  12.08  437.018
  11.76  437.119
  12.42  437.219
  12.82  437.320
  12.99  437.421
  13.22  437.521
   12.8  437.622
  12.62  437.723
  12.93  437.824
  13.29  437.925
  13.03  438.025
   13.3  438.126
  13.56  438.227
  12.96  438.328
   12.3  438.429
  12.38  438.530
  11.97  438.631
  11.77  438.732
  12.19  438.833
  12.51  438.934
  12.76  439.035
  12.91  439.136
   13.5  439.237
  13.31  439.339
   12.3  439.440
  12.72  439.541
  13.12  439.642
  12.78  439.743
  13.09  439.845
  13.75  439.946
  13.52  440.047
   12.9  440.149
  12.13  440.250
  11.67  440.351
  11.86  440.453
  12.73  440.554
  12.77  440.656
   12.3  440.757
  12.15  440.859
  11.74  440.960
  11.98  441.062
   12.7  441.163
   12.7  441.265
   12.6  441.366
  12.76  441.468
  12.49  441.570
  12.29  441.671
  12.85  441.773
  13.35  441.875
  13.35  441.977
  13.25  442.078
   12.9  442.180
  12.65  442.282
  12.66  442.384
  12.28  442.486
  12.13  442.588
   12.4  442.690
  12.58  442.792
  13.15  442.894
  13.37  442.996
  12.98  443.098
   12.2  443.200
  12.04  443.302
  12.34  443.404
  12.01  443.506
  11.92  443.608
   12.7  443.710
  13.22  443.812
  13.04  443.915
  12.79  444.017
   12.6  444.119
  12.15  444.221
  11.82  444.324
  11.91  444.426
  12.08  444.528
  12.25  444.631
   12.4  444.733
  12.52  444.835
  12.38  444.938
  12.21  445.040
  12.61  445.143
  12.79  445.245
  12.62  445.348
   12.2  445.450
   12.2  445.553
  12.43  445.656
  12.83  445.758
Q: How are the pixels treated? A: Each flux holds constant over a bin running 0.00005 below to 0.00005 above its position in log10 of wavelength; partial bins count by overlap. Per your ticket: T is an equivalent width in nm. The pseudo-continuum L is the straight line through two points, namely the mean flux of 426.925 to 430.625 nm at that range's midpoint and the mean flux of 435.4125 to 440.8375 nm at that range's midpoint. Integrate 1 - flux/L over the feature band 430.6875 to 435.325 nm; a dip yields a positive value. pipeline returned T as 0.19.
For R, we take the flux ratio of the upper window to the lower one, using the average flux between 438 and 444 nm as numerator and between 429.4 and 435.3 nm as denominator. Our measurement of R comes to 1.06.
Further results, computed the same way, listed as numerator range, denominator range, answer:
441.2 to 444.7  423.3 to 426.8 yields 1.01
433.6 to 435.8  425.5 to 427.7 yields 0.92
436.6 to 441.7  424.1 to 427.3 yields 1.02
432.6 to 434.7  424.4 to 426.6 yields 0.93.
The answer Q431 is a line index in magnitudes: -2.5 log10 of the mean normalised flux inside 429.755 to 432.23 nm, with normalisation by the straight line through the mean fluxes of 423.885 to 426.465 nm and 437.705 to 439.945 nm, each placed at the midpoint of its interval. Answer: 0.04 mag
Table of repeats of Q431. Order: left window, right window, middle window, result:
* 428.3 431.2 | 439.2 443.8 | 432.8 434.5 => 0.09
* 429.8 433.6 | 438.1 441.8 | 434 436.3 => 0.04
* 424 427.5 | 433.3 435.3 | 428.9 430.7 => -0.01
